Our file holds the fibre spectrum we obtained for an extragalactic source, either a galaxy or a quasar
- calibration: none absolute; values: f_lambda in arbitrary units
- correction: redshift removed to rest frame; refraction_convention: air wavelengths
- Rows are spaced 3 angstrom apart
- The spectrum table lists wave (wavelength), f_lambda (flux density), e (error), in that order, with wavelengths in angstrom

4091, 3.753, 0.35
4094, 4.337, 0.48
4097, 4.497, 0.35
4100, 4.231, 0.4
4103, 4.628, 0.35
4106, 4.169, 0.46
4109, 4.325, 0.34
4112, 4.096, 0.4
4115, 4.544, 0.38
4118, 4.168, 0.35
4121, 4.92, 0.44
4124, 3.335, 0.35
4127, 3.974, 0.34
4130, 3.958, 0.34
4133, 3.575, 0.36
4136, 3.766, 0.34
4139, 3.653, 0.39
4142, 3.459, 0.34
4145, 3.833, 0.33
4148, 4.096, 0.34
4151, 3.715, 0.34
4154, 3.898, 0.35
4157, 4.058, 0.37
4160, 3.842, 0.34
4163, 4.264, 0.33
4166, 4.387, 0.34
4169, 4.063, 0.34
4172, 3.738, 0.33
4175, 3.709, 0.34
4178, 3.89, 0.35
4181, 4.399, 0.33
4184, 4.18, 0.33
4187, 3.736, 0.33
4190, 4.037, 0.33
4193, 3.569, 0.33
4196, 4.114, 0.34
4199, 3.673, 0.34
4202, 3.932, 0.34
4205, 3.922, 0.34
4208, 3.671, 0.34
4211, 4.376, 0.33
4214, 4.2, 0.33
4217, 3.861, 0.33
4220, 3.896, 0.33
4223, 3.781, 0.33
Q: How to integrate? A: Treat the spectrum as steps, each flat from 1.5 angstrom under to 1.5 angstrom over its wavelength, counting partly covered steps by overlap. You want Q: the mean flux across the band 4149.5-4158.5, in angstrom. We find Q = 3.89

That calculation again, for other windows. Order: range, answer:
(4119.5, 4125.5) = 4.13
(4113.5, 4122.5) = 4.54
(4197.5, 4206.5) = 3.84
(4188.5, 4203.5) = 3.86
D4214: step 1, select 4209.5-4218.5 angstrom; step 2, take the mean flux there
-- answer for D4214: 4.15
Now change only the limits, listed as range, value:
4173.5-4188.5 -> 3.98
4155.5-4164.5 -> 4.05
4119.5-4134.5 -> 3.95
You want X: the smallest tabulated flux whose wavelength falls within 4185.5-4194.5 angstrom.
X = 3.569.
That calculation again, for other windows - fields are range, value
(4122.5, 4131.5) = 3.335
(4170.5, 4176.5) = 3.709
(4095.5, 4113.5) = 4.096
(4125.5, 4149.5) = 3.459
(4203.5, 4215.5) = 3.671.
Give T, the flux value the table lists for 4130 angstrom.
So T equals 3.958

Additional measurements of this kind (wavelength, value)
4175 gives 3.709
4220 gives 3.896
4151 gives 3.715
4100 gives 4.231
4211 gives 4.376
